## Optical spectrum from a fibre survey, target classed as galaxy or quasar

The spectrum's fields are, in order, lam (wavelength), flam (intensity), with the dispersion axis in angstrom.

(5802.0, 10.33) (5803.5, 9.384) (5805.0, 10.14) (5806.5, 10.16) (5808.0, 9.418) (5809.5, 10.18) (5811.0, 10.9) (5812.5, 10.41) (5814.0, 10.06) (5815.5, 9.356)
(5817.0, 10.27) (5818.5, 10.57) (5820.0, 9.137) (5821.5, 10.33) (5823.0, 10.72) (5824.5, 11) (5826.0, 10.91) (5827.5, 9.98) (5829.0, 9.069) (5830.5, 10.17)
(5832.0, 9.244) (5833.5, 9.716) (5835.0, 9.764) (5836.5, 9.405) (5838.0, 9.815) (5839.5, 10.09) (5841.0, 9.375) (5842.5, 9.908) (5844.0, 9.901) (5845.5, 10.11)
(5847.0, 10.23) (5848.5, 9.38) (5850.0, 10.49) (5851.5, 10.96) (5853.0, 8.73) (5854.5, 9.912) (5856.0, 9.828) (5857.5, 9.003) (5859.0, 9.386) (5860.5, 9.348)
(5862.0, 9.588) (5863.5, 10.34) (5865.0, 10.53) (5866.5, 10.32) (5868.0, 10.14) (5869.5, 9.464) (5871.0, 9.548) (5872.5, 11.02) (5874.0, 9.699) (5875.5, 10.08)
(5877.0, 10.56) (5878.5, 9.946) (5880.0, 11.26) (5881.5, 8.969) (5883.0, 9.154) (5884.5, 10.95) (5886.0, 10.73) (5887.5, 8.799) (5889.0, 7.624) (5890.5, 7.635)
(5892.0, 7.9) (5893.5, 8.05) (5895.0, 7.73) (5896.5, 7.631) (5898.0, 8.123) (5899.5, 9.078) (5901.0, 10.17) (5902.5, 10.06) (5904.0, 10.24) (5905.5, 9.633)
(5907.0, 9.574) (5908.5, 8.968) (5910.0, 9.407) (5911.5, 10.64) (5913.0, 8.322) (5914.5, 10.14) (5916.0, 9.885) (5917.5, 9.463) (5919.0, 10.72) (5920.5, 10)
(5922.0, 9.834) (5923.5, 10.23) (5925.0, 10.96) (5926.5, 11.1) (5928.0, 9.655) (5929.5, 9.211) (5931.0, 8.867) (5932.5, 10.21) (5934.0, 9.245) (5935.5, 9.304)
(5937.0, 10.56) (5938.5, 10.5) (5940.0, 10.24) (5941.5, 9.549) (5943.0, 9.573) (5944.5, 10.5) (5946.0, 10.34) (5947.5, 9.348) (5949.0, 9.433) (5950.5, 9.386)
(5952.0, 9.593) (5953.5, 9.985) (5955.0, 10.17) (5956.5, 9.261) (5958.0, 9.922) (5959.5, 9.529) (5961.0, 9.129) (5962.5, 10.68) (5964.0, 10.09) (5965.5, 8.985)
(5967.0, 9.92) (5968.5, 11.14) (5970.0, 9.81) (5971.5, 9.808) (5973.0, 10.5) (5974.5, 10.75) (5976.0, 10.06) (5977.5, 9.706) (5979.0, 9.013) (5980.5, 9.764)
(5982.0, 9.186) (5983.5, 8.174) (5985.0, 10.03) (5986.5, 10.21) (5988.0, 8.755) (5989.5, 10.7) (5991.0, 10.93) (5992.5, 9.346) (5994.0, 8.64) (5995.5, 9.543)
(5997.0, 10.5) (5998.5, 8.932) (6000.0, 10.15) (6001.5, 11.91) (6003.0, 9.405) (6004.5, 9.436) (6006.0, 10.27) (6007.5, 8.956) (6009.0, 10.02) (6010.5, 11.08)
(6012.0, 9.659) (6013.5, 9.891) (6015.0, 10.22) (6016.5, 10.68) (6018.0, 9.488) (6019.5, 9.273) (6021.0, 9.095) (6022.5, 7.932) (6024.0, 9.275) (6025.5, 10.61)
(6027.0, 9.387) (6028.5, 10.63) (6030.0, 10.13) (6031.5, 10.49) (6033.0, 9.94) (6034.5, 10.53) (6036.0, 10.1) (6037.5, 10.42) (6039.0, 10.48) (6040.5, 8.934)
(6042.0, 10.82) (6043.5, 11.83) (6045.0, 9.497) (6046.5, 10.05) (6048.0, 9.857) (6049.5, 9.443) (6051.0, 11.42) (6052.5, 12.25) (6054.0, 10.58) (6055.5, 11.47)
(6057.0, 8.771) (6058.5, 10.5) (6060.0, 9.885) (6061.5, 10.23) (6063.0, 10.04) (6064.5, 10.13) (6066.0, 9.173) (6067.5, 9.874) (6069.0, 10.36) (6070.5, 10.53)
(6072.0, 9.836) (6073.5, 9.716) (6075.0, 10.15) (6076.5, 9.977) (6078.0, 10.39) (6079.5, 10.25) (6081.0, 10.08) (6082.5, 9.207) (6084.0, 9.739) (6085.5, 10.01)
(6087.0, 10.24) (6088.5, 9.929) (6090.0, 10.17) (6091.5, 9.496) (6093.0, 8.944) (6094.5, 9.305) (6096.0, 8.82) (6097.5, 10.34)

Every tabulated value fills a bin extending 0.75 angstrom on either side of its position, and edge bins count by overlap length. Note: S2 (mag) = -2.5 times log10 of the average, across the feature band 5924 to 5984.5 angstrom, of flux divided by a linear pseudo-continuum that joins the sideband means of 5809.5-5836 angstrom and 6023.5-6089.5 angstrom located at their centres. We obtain 0.03 mag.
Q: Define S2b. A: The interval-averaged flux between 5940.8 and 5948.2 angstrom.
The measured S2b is 9.87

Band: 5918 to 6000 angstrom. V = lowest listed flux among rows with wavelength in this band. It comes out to 8.174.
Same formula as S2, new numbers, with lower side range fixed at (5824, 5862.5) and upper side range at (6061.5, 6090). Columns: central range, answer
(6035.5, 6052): -0.035 mag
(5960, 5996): 0.014 mag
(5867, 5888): -0.022 mag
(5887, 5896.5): 0.238 mag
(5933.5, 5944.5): -0.003 mag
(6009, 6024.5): 0.029 mag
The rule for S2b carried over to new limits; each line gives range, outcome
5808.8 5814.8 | 10.4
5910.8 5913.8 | 9.47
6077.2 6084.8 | 9.93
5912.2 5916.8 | 9.46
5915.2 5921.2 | 10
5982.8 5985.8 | 9.14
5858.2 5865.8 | 9.84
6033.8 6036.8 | 10.3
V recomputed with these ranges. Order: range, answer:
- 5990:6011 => 8.64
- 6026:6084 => 8.771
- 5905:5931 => 8.322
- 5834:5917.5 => 7.624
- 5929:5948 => 8.867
